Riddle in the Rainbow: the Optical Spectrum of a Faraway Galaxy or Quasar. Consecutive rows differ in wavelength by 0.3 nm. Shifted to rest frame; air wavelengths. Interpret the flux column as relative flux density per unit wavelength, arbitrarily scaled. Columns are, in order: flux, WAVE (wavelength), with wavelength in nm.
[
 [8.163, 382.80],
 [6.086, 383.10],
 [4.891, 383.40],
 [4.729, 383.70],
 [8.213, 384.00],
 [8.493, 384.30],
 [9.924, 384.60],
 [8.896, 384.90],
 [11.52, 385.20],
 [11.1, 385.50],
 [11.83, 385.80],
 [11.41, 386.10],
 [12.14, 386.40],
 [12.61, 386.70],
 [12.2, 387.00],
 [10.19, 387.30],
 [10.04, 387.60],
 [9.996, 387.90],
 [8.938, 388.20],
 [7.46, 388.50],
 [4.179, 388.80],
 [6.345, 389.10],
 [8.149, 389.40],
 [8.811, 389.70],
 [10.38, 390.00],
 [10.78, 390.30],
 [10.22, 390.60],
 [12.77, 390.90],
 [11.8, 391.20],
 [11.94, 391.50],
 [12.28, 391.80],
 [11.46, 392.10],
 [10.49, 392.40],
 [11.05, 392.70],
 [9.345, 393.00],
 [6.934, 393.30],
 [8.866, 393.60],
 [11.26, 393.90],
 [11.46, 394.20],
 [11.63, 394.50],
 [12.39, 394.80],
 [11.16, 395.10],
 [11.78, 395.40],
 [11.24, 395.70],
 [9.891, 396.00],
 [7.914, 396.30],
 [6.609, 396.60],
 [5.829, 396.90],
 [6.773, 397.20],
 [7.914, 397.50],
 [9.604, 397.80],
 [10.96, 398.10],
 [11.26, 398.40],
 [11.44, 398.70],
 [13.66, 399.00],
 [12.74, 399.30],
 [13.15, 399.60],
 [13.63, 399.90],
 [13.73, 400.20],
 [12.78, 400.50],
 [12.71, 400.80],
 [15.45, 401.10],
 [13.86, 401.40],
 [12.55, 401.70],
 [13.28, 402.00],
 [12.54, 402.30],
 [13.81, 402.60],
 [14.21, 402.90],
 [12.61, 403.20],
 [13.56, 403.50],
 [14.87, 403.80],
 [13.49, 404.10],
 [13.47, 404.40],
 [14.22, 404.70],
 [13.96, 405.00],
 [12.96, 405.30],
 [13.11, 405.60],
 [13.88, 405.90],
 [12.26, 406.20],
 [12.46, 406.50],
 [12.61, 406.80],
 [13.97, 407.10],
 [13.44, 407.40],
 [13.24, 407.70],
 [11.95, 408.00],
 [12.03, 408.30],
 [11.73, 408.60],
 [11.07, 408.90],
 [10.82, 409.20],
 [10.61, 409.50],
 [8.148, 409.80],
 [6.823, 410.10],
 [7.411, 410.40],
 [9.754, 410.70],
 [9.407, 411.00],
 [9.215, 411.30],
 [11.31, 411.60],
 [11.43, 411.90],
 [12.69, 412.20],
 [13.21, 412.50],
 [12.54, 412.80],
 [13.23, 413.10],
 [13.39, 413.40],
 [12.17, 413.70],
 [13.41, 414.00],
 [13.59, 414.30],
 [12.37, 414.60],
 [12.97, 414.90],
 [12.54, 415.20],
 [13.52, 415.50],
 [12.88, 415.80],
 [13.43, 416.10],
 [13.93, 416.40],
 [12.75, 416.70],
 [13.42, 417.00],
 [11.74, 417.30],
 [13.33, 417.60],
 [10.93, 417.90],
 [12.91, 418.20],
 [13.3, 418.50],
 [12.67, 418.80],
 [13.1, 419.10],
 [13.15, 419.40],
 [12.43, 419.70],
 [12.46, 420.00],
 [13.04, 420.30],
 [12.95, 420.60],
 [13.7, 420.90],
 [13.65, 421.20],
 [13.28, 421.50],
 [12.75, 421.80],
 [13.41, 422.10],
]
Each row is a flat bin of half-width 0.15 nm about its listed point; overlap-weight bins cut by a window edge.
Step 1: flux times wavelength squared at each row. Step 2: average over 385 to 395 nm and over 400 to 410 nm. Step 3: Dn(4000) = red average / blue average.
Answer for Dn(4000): 1.34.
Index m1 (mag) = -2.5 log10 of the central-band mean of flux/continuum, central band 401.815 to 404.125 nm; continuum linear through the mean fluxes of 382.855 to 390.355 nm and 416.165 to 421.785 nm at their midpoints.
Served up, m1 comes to -0.22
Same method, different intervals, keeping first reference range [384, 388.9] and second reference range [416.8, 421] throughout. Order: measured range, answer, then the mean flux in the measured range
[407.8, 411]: 0.19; 10.1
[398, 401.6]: -0.16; 13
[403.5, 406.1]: -0.18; 13.7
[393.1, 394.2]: 0.14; 9.37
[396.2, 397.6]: 0.49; 6.94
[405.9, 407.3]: -0.11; 13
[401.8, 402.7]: -0.16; 13.1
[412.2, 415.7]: -0.05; 13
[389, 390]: 0.25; 8.23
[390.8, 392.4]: -0.14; 11.9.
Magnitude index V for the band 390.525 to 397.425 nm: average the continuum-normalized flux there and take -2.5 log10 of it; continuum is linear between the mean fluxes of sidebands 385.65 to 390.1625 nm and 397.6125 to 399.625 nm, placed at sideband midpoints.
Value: 0.056 mag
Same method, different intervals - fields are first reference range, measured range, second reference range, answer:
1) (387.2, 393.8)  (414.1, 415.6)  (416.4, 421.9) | -0.050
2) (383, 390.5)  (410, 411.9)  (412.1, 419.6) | 0.312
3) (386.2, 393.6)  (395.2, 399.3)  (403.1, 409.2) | 0.168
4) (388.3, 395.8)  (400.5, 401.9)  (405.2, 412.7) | -0.242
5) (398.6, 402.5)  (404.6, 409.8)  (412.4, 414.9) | 0.054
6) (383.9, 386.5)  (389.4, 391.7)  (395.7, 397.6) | -0.180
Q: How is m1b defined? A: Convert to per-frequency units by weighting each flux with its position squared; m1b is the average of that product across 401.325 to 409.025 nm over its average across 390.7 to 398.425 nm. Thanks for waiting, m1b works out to 1.4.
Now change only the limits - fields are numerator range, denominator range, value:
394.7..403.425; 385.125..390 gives 1.26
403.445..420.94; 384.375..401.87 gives 1.28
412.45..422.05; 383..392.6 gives 1.54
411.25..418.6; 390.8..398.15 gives 1.39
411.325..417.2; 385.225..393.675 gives 1.43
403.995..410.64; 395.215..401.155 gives 1.15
